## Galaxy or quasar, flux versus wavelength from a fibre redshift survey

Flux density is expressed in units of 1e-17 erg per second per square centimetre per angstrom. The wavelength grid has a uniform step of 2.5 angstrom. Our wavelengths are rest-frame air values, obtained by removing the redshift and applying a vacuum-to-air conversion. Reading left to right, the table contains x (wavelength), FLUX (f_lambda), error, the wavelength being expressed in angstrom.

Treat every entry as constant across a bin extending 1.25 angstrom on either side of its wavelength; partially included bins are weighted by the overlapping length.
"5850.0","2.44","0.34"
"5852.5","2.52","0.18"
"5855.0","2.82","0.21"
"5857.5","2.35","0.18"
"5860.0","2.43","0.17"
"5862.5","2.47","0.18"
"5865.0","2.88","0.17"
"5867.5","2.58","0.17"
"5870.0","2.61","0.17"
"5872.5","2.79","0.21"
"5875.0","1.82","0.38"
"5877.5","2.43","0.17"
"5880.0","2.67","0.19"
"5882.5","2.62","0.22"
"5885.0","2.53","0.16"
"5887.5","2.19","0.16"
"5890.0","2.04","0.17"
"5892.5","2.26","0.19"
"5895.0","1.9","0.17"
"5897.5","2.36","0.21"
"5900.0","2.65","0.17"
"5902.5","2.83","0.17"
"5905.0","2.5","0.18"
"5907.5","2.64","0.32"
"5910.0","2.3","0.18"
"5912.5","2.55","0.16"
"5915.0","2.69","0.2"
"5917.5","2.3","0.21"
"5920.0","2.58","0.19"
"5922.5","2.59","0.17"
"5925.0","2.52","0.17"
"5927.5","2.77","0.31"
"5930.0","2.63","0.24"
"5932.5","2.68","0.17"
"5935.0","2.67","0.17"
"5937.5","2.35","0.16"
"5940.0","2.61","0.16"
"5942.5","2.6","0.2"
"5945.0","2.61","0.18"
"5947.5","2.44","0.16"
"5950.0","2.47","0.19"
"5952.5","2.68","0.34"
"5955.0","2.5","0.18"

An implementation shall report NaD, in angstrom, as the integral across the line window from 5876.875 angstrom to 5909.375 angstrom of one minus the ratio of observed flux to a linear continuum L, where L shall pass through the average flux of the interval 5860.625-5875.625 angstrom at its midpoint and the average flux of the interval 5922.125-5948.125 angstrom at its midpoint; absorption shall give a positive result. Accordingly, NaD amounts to 1.7 angstrom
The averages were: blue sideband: 2.55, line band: 2.43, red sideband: 2.59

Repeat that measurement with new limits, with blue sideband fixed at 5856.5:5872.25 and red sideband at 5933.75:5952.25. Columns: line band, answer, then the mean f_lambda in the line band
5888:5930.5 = 1.4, 2.47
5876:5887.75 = 0.3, 2.5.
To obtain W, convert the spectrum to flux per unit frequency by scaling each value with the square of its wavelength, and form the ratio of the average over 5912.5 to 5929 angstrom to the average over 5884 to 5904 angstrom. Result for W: 1.1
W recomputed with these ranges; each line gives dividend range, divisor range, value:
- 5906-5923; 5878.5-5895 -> 1.08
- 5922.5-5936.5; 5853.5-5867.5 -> 1.05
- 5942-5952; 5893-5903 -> 1.08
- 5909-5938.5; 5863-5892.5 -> 1.06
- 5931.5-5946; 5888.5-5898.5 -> 1.23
